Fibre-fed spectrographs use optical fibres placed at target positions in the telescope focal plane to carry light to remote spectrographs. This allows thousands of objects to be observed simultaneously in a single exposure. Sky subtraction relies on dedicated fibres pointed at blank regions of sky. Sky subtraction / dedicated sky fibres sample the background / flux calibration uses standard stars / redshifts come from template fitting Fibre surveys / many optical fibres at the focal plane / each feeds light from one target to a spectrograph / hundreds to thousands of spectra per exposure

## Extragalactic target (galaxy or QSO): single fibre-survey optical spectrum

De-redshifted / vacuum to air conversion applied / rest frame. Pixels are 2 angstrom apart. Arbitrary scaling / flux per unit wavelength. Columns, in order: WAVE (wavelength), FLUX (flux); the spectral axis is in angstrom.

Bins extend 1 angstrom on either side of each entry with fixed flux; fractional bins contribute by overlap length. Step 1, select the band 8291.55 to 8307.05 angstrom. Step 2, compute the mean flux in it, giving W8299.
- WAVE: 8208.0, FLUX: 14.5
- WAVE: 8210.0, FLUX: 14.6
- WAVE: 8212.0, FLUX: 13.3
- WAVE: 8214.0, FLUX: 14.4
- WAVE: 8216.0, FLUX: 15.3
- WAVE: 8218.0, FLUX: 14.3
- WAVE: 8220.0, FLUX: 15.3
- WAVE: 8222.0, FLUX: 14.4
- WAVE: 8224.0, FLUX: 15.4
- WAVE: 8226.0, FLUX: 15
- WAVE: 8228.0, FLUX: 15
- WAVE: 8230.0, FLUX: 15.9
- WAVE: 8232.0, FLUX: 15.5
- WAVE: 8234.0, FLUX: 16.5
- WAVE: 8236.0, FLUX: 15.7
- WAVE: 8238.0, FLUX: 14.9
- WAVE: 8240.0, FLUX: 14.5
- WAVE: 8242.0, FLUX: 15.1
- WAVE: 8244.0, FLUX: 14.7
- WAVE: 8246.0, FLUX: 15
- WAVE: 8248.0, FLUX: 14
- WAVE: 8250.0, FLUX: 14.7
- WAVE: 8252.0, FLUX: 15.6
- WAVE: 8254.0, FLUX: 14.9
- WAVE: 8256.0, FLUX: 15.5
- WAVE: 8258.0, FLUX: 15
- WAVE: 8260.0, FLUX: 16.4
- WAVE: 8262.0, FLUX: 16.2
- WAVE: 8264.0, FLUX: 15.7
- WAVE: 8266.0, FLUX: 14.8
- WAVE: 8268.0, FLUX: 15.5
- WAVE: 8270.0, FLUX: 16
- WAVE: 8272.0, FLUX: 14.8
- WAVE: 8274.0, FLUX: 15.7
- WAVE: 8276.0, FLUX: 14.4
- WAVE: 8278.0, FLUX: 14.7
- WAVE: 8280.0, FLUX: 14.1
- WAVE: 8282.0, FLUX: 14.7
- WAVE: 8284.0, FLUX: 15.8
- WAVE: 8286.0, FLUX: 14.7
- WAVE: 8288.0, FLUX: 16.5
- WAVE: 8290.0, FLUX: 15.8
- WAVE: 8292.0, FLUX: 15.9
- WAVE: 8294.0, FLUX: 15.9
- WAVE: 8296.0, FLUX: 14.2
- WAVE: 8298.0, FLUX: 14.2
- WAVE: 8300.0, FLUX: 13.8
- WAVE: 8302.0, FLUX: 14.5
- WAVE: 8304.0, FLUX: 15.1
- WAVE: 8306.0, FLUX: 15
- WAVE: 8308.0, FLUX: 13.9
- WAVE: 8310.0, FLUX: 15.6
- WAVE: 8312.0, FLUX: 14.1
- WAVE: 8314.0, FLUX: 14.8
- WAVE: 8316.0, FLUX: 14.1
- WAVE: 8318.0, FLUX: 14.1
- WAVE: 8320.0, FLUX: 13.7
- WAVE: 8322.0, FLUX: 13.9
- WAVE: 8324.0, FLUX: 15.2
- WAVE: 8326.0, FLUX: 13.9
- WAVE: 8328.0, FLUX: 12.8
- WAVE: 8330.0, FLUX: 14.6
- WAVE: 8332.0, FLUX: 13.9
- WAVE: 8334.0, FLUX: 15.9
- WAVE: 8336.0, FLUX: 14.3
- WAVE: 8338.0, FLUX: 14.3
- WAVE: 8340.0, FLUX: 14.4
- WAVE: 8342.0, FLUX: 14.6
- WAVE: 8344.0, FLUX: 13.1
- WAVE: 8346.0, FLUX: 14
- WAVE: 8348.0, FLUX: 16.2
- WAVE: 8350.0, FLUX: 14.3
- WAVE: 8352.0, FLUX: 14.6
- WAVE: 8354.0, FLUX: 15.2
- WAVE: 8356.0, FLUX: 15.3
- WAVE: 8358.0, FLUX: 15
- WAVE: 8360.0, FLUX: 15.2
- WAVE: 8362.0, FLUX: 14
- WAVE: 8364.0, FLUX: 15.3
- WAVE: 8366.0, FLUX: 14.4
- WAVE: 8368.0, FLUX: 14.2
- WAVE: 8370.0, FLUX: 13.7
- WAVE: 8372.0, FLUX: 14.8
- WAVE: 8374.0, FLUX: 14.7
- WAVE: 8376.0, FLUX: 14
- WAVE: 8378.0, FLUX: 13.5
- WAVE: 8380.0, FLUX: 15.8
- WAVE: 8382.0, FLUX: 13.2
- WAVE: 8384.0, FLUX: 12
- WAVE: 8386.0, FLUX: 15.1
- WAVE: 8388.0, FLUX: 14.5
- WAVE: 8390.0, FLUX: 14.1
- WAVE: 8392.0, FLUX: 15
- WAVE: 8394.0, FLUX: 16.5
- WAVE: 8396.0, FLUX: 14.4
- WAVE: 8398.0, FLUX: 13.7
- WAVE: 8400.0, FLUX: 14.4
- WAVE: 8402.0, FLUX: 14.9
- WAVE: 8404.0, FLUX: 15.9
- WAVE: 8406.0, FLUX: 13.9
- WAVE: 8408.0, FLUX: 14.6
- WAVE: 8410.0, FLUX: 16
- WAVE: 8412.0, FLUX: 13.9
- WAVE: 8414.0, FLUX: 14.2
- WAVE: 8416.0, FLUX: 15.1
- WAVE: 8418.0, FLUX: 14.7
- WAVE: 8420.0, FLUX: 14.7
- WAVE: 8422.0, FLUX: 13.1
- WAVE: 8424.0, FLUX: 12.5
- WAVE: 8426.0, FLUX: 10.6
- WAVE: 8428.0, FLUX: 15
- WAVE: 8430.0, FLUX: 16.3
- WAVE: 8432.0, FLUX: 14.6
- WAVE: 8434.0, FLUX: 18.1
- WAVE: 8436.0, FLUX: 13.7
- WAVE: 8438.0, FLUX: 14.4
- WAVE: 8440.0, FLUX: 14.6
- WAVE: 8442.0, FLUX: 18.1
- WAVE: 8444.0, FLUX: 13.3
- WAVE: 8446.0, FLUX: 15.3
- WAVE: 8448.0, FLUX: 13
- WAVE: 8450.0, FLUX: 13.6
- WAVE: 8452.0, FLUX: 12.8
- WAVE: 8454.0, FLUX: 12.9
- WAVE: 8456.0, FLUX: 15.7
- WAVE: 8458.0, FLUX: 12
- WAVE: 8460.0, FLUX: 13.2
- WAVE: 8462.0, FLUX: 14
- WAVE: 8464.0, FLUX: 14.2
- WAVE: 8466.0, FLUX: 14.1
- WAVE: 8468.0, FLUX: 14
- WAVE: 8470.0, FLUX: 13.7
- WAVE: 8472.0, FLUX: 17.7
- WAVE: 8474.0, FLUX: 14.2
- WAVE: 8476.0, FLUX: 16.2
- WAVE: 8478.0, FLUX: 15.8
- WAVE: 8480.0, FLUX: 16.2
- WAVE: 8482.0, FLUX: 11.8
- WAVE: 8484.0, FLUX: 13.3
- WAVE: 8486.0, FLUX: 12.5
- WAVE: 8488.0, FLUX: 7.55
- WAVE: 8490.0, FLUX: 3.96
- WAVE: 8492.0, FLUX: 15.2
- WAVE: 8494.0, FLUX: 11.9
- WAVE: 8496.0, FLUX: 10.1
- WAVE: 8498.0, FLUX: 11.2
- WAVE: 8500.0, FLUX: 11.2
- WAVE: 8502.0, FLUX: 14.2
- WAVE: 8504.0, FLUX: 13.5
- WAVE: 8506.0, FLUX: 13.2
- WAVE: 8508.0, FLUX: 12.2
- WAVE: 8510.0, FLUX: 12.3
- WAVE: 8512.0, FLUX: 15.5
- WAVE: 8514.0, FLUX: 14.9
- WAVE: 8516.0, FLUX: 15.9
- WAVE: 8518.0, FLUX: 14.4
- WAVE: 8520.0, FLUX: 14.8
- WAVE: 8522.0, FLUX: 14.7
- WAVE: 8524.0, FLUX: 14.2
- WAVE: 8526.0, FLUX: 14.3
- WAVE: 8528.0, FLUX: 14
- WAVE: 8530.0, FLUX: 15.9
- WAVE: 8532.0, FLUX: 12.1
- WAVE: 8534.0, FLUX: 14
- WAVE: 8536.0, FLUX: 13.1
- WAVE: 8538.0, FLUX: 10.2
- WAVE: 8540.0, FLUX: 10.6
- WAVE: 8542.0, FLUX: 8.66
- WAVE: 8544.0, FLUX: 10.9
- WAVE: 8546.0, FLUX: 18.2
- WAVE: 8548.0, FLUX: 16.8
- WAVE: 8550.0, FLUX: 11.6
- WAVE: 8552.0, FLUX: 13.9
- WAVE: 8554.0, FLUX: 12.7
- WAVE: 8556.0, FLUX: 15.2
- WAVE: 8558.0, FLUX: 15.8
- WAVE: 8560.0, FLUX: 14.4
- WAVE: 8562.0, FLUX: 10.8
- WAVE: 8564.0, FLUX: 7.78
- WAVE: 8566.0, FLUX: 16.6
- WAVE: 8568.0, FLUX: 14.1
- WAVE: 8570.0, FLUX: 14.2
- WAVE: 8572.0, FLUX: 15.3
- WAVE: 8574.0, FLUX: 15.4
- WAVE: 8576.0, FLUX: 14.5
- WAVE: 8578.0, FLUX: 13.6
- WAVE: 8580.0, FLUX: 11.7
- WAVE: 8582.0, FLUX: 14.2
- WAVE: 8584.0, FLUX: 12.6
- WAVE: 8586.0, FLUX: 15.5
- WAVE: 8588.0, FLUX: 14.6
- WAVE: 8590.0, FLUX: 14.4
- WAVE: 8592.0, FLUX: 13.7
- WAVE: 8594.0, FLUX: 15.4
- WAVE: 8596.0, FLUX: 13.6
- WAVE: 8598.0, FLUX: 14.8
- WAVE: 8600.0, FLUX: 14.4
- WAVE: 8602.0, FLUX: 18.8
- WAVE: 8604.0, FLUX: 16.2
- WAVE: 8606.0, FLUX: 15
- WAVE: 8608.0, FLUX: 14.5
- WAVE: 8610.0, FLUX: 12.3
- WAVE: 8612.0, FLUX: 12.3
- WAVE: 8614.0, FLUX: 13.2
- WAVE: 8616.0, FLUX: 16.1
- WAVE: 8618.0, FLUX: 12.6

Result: 14.8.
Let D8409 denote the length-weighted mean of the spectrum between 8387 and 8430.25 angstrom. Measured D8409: 14.4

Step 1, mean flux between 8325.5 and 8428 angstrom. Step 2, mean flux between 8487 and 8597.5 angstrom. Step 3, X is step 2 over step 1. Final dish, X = 0.92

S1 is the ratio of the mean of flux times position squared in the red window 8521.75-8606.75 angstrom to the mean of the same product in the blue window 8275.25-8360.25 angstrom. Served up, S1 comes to 1.01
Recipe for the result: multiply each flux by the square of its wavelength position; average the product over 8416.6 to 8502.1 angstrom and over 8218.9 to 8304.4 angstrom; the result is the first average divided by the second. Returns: 0.94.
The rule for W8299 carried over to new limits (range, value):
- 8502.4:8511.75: 13.1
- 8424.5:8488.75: 14.2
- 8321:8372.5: 14.5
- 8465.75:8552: 13.3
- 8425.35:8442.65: 15.1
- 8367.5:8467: 14.3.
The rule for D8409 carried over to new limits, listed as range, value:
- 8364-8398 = 14.4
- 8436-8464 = 14.1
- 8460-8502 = 13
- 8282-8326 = 14.8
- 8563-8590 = 13.9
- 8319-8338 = 14.2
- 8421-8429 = 12.8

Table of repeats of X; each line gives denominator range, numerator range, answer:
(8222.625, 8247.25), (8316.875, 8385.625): 0.94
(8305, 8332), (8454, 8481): 1.02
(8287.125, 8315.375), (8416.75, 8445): 0.97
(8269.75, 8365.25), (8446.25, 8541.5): 0.91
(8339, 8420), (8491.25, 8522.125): 0.92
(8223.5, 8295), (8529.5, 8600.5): 0.89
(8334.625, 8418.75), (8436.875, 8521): 0.93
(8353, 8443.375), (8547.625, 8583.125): 0.94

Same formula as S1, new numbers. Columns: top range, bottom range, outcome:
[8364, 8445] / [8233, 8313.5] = 0.99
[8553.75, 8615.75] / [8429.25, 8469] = 1.02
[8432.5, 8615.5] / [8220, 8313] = 0.97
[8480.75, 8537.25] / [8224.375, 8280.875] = 0.90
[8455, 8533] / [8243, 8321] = 0.95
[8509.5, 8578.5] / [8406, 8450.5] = 0.97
